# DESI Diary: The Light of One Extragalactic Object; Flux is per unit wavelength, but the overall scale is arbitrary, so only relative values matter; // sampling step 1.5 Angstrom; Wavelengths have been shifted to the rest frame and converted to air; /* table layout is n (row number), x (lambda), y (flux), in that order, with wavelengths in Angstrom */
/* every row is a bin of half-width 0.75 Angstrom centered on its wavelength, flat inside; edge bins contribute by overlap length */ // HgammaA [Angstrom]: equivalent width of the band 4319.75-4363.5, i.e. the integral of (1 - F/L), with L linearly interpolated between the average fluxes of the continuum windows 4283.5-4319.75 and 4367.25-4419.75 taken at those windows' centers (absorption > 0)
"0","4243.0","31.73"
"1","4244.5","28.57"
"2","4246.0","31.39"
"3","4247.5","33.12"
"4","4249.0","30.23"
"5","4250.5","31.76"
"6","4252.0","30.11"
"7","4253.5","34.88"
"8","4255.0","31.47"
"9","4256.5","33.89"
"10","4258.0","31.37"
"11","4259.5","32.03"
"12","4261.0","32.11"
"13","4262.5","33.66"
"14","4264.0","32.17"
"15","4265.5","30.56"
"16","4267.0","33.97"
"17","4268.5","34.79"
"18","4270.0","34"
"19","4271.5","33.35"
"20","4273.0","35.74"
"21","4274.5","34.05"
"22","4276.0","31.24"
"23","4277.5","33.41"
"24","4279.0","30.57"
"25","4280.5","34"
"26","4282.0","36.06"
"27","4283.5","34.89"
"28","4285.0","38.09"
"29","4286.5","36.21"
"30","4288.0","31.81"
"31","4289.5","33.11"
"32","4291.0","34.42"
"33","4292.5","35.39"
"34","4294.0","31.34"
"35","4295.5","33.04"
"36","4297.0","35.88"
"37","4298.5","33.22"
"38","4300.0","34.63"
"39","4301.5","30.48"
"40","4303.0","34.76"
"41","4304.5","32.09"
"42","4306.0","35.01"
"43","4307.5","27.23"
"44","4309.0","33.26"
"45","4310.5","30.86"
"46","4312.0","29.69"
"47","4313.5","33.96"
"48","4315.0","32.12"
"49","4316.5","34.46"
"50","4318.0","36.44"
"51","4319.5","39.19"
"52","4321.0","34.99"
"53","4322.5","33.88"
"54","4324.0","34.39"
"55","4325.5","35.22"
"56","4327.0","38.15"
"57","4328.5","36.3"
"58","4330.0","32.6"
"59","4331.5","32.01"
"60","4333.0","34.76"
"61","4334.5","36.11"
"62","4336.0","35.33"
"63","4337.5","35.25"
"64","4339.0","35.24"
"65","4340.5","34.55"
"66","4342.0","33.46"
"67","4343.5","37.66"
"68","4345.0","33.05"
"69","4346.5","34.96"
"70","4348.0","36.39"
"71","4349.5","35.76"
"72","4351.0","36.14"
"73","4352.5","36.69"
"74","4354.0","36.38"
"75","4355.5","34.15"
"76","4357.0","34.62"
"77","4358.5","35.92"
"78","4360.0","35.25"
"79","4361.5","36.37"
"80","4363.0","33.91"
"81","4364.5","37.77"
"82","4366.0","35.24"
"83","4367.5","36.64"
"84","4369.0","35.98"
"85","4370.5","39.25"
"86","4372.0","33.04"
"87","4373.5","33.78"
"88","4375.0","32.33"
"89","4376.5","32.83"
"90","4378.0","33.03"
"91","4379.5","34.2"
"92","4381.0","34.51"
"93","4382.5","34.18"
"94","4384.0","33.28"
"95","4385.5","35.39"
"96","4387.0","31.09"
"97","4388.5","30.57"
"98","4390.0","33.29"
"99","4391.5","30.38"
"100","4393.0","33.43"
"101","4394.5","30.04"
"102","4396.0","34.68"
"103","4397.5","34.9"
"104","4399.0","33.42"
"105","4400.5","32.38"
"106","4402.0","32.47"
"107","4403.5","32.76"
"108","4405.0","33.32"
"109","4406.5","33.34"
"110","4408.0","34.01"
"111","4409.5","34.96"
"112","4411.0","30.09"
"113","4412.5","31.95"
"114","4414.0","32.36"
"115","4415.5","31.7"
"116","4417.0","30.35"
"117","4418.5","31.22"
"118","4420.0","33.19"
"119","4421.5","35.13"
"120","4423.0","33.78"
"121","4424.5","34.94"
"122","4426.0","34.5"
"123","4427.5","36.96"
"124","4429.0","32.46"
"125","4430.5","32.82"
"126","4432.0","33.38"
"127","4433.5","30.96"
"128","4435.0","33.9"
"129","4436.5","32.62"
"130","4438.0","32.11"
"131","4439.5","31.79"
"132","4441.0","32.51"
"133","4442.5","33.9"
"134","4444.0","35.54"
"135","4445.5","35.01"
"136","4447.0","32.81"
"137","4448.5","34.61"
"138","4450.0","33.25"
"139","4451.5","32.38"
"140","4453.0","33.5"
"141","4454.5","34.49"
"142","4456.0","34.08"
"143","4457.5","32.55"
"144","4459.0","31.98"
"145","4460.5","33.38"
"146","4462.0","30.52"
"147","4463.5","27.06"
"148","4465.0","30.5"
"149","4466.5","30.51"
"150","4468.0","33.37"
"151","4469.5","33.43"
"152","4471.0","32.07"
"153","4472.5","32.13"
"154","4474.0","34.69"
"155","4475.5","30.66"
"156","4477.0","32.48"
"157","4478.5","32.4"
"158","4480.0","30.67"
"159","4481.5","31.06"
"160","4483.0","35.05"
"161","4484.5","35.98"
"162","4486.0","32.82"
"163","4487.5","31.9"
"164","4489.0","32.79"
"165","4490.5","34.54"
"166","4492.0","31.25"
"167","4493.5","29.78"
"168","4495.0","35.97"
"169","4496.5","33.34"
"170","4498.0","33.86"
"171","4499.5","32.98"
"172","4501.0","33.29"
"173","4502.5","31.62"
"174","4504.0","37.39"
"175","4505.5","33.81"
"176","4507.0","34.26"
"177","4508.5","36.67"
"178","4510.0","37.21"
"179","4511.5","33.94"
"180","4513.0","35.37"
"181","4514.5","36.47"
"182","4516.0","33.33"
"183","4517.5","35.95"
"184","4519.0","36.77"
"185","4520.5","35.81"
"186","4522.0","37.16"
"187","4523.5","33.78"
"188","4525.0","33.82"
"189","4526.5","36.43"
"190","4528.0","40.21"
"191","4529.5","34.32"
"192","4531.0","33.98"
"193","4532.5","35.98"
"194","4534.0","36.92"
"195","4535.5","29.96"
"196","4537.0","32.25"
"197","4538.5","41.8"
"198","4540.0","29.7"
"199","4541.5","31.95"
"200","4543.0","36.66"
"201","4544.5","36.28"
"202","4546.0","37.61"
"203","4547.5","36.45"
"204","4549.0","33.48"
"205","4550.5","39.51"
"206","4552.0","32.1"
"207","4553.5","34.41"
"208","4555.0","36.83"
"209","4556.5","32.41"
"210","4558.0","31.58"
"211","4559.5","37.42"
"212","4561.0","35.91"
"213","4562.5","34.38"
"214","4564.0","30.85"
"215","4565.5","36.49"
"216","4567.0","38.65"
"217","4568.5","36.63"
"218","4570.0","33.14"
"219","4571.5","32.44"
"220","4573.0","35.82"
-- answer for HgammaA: -2.4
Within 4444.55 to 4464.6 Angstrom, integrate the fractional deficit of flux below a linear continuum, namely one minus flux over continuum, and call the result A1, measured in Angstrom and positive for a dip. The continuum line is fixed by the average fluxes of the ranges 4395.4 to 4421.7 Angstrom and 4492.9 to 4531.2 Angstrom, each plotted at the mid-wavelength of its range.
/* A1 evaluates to 0.6 Angstrom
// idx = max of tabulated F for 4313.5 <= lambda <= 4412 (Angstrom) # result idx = 39.25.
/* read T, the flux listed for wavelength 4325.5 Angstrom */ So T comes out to 35.22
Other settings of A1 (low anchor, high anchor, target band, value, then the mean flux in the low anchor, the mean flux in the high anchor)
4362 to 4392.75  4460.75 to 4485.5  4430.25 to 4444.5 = -0.05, 34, 32.1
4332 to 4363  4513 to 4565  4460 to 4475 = 1.47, 35.3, 35.1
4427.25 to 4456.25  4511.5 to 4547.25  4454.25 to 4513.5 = 2.23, 33.4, 35.3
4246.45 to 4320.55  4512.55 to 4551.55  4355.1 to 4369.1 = -0.68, 33.3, 35.4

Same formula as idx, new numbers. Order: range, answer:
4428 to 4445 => 35.54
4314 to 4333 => 39.19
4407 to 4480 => 36.96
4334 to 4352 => 37.66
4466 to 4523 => 37.39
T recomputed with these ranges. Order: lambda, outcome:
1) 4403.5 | 32.76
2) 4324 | 34.39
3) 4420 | 33.19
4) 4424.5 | 34.94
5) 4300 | 34.63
